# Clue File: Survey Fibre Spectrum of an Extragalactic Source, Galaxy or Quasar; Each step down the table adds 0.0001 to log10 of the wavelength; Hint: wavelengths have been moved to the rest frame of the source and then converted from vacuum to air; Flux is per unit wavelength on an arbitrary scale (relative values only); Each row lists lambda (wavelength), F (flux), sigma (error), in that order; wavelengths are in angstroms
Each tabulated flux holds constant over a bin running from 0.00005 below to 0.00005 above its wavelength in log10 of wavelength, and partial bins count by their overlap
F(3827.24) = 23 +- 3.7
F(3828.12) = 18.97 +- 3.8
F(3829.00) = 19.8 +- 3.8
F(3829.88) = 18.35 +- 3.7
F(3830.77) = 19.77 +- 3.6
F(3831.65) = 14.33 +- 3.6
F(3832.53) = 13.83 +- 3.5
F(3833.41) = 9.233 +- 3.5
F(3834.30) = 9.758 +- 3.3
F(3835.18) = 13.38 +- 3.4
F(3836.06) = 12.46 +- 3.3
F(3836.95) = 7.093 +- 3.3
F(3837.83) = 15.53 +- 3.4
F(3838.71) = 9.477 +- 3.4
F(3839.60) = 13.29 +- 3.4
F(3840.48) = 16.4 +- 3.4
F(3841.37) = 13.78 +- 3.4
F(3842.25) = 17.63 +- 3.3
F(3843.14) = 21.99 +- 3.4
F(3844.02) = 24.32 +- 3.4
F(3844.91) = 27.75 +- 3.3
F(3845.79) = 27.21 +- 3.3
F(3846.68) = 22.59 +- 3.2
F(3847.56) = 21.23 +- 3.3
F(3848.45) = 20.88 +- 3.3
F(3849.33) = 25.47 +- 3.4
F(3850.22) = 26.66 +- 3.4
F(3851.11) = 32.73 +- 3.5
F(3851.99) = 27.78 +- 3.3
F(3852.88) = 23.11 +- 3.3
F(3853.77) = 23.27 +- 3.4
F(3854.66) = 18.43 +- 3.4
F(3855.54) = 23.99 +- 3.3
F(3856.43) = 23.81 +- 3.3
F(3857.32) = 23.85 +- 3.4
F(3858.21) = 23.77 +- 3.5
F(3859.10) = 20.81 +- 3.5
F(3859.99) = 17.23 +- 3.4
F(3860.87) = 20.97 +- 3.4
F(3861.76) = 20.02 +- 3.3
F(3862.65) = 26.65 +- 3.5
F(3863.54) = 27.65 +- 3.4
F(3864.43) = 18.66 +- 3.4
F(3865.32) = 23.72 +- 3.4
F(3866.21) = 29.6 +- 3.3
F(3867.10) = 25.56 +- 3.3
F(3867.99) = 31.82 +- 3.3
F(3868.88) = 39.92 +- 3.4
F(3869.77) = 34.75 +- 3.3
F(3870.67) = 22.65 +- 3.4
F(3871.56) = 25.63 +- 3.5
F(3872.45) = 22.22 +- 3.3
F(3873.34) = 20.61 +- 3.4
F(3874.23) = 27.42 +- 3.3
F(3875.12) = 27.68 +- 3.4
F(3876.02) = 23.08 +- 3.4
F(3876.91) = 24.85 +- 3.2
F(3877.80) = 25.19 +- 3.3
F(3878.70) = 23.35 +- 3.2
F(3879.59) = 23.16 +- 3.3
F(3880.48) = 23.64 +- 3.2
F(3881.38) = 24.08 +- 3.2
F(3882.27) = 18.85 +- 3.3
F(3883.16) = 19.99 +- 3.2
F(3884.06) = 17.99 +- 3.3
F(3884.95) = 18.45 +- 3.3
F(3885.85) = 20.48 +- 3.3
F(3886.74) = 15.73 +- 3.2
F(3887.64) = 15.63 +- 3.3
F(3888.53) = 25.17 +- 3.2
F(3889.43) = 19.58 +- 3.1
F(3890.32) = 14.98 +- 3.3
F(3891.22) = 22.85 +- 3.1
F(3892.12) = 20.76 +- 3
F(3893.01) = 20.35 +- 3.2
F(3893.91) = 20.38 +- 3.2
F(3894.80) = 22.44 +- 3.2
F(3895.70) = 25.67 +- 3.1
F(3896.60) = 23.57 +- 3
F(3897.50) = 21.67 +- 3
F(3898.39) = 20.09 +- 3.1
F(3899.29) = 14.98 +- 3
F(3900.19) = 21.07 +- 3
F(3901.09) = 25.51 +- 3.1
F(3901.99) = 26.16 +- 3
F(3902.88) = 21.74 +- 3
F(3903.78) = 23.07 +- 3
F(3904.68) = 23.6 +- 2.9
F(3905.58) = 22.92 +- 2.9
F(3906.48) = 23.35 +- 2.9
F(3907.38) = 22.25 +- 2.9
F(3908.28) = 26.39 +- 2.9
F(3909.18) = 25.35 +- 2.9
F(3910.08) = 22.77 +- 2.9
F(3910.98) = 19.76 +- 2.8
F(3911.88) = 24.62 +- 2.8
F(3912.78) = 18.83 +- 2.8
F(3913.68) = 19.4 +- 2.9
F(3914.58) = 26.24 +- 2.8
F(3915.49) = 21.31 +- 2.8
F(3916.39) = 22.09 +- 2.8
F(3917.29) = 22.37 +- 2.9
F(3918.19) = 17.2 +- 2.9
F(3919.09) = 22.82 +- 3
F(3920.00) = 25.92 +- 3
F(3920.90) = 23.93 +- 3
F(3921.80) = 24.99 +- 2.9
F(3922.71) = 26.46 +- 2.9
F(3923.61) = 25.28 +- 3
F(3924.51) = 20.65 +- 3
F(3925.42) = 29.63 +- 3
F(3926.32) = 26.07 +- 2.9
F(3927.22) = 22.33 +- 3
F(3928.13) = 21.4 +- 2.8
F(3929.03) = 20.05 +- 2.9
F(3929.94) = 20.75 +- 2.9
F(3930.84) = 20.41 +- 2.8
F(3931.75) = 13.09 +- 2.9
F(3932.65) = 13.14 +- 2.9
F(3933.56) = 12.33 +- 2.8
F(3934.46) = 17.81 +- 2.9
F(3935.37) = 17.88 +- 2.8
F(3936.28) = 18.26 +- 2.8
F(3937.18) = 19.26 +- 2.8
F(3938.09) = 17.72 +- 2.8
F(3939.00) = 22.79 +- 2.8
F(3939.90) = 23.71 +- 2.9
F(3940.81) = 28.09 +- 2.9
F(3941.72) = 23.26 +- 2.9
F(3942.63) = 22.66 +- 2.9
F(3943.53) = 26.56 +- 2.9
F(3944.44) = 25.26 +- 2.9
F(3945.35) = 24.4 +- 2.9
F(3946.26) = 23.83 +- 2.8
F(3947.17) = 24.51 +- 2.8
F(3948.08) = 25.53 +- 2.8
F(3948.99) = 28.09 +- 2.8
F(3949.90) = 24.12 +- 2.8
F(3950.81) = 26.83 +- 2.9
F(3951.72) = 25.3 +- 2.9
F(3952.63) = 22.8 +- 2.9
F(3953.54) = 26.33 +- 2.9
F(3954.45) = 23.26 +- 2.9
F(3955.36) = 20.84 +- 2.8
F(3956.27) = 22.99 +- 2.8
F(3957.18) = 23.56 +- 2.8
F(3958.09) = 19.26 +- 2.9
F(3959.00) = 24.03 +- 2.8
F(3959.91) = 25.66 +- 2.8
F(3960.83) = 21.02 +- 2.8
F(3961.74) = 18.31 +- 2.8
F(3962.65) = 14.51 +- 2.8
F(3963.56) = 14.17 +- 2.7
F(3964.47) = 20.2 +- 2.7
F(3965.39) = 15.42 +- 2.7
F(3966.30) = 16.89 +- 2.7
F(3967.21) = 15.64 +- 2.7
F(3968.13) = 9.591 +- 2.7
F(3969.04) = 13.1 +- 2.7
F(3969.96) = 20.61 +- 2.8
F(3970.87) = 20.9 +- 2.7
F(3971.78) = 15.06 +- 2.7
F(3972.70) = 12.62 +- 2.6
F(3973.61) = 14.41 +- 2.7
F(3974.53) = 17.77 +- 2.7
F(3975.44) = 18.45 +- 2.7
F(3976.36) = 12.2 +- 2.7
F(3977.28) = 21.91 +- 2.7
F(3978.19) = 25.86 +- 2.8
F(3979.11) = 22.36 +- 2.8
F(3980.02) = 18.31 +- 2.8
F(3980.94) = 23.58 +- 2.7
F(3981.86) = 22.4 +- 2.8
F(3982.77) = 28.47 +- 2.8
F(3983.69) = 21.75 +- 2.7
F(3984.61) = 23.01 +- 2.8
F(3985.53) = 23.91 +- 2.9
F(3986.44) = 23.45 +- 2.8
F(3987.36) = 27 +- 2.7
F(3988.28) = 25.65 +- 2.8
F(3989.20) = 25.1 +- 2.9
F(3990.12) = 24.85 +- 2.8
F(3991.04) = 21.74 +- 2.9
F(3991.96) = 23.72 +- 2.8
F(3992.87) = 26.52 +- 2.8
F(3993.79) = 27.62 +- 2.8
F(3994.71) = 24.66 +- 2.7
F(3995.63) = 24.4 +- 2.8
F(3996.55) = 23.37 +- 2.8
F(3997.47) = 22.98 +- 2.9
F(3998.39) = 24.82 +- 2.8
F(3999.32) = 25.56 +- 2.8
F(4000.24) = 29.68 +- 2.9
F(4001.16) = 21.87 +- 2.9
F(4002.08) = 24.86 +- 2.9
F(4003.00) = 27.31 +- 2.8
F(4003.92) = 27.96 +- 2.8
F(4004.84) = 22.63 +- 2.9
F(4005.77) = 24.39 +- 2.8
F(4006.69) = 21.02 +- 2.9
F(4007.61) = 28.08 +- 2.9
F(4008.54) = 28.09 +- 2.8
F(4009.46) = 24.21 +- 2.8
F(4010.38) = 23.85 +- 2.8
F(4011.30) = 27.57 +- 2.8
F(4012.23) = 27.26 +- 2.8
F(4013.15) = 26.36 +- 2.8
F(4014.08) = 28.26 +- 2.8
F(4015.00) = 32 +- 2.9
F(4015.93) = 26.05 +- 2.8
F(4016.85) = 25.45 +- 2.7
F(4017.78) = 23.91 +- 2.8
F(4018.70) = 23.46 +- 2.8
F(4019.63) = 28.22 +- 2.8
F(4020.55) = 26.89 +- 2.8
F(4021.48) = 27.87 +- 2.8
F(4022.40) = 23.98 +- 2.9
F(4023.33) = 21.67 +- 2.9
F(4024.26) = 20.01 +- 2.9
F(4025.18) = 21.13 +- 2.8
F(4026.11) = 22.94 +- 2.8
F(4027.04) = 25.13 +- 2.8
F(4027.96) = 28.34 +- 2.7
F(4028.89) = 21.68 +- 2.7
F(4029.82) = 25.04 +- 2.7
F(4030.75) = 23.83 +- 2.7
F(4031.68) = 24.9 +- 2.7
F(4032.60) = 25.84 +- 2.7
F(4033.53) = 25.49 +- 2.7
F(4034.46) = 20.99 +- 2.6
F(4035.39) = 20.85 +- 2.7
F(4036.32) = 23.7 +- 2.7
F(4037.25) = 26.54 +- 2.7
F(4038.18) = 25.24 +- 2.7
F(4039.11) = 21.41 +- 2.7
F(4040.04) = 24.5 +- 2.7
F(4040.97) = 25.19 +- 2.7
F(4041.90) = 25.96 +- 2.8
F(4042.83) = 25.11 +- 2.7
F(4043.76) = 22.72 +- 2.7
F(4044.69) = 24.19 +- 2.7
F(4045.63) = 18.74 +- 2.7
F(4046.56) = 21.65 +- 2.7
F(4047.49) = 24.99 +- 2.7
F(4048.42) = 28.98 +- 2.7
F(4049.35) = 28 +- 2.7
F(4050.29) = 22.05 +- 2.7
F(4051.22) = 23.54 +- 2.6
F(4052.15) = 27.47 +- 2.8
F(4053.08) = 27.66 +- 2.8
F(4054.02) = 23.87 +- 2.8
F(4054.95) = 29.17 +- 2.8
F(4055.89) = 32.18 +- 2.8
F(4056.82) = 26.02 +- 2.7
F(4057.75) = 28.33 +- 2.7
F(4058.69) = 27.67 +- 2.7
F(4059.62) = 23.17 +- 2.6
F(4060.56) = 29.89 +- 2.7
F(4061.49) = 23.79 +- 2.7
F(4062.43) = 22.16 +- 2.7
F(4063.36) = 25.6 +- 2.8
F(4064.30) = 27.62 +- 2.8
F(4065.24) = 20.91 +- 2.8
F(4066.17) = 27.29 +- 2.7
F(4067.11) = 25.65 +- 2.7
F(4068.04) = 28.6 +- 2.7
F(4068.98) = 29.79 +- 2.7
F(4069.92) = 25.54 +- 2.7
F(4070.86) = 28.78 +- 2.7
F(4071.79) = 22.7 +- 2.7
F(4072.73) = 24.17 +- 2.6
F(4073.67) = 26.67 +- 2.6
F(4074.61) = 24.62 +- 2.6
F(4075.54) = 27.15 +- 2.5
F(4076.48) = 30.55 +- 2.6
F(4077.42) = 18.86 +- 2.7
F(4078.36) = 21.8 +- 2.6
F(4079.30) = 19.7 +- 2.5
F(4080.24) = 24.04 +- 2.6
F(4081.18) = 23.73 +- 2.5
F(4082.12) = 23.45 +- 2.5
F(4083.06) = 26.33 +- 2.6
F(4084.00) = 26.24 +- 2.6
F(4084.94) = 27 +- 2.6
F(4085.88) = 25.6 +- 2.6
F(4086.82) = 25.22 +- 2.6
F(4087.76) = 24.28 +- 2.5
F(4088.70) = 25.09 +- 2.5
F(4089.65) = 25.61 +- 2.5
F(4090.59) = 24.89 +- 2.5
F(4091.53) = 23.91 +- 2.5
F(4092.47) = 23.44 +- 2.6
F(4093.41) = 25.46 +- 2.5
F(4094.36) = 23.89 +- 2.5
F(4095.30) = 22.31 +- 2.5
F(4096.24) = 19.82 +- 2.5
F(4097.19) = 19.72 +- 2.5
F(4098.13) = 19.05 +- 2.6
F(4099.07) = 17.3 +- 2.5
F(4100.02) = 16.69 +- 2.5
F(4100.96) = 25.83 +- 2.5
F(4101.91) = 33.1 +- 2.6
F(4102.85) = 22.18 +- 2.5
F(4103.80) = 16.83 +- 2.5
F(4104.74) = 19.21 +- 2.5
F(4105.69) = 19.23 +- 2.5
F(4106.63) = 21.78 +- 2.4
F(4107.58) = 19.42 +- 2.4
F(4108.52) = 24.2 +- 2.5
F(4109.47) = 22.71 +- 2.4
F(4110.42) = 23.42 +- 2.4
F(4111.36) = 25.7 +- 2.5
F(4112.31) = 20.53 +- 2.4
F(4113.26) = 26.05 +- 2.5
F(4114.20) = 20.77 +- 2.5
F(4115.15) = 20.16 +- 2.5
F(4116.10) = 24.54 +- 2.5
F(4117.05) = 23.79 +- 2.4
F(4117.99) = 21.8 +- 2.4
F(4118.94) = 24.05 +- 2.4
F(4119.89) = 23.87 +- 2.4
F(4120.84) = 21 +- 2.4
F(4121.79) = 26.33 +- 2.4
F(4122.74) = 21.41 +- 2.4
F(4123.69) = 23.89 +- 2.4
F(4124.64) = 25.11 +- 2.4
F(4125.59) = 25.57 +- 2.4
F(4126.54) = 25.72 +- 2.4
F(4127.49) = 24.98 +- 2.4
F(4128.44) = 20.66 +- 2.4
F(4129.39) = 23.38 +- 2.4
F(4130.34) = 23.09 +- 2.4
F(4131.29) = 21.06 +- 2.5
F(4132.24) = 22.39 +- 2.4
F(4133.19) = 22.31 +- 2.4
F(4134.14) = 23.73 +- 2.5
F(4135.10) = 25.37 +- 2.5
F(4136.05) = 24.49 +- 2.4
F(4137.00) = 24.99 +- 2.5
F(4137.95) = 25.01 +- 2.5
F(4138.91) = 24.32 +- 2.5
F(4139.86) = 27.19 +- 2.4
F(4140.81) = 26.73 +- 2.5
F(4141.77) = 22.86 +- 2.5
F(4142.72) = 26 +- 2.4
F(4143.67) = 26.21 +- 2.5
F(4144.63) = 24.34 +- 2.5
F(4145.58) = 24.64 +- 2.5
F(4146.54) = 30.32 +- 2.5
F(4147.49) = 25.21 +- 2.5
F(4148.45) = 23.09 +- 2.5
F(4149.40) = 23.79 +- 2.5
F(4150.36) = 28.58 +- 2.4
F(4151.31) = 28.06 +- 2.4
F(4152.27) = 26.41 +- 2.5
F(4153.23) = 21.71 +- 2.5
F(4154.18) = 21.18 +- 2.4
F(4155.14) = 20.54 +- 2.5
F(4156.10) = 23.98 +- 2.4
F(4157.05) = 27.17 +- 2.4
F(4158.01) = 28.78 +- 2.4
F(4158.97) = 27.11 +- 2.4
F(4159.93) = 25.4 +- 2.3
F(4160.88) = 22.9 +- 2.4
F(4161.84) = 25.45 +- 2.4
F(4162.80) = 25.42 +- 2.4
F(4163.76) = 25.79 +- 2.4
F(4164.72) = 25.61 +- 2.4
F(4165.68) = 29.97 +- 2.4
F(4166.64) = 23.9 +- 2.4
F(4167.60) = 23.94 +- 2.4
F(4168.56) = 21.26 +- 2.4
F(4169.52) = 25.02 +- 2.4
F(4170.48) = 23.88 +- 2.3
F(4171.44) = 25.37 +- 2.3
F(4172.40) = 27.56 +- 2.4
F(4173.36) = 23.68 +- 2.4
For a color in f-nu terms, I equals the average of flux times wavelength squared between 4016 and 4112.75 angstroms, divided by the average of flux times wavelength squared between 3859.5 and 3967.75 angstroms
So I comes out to 1.2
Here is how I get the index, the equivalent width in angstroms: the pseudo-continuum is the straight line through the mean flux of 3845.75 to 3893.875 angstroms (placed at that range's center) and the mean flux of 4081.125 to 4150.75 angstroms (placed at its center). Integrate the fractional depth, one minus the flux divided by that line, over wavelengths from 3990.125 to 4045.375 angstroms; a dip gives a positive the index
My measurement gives -3.08 angstroms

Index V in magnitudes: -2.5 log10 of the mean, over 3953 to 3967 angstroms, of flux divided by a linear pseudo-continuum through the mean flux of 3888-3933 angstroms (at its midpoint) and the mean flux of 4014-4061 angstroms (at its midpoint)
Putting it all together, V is 0.145 mag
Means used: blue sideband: 22.1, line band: 20.4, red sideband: 25.1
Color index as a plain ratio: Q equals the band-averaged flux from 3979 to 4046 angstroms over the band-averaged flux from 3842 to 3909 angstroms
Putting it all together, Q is 1.06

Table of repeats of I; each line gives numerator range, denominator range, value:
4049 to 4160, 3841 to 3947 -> 1.19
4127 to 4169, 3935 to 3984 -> 1.30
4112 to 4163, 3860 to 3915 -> 1.20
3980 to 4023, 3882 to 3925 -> 1.22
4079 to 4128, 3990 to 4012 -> 0.97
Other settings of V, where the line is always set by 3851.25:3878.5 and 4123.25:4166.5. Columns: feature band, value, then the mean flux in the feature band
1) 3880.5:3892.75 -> 0.25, 19.7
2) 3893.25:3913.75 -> 0.11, 22.5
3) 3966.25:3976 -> 0.49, 15.8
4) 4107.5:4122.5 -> 0.08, 23.1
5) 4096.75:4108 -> 0.19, 20.9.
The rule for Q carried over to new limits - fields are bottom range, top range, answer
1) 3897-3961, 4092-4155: 1.04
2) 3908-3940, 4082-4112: 1.08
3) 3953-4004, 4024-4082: 1.15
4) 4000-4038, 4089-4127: 0.91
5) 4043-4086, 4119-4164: 0.97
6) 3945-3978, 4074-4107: 1.16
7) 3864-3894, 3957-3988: 0.84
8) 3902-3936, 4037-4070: 1.17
